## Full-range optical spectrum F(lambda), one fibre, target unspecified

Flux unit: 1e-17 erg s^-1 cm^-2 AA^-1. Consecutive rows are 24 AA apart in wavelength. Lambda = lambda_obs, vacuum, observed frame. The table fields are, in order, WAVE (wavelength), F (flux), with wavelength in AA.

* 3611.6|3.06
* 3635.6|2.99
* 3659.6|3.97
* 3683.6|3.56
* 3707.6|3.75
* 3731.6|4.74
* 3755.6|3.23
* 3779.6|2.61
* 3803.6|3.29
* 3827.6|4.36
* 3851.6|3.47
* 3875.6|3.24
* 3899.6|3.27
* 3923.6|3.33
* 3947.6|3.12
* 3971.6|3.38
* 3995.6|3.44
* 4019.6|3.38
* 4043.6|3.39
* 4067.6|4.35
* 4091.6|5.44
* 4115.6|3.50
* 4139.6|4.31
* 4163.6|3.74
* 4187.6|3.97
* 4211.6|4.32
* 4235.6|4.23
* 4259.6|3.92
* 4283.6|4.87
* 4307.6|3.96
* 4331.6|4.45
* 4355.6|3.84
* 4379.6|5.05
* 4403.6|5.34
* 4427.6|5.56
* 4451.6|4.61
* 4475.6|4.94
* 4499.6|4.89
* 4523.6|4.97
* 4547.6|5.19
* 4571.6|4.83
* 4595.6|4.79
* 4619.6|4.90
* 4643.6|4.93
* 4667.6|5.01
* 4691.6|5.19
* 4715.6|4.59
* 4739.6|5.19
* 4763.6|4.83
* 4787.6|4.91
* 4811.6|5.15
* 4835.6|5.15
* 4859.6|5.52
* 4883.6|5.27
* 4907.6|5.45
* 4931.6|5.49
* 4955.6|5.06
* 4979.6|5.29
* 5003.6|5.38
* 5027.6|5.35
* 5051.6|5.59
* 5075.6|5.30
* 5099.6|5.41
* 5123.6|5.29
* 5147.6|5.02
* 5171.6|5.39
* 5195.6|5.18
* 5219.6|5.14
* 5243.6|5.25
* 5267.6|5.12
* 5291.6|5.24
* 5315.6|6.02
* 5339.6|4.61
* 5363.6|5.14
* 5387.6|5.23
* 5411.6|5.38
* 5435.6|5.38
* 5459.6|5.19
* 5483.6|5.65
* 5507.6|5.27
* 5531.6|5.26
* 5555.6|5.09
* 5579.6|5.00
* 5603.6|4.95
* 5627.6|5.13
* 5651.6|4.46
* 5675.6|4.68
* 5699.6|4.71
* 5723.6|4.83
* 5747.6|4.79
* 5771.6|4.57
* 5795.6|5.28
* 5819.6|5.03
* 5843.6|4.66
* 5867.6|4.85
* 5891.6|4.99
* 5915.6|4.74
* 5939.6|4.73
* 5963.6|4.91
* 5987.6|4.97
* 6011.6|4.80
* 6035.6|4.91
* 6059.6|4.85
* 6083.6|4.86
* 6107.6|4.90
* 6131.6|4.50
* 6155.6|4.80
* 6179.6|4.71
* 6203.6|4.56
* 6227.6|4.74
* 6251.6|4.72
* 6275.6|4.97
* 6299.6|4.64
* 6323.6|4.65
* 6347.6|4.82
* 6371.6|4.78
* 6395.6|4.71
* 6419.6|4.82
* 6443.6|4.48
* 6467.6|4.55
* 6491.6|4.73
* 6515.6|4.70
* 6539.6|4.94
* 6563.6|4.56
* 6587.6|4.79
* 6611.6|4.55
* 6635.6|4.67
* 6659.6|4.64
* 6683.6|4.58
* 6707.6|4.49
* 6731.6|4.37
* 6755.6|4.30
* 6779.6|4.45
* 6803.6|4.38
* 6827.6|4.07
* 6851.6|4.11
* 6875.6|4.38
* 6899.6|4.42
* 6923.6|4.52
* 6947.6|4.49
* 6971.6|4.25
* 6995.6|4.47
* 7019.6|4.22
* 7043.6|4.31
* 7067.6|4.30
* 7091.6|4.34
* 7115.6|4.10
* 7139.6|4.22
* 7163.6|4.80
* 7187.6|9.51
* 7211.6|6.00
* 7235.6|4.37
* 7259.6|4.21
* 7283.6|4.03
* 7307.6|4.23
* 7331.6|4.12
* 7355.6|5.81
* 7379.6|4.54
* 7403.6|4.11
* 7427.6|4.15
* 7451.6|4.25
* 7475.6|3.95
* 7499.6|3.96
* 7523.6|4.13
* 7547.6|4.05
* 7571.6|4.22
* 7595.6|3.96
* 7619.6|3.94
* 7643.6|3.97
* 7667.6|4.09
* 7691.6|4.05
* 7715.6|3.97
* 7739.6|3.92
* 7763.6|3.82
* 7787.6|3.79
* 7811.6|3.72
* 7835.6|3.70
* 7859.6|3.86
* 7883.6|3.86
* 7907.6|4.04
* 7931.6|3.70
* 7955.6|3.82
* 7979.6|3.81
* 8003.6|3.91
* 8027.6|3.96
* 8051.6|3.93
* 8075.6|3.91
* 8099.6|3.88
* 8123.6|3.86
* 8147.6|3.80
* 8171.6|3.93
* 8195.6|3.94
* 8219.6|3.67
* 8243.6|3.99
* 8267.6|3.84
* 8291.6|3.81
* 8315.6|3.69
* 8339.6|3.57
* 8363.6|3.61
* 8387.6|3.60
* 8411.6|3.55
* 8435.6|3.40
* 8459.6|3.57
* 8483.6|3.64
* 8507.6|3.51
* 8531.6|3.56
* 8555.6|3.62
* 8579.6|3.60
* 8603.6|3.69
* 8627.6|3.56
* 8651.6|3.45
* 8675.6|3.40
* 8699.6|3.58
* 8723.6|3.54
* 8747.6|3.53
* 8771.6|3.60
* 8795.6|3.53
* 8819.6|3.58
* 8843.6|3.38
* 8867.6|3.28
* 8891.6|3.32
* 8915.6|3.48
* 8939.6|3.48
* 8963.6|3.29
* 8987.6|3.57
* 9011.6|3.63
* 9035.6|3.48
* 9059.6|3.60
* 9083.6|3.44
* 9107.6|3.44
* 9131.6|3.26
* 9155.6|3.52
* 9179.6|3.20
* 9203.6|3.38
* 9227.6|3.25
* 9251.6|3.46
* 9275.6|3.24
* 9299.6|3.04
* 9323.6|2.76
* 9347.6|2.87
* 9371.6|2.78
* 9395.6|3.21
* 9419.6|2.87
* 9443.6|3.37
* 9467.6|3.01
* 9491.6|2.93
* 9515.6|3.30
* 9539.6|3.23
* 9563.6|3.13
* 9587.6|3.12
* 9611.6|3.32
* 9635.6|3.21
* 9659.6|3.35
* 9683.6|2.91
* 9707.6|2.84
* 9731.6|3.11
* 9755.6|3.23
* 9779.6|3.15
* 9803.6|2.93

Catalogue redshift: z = 0.094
